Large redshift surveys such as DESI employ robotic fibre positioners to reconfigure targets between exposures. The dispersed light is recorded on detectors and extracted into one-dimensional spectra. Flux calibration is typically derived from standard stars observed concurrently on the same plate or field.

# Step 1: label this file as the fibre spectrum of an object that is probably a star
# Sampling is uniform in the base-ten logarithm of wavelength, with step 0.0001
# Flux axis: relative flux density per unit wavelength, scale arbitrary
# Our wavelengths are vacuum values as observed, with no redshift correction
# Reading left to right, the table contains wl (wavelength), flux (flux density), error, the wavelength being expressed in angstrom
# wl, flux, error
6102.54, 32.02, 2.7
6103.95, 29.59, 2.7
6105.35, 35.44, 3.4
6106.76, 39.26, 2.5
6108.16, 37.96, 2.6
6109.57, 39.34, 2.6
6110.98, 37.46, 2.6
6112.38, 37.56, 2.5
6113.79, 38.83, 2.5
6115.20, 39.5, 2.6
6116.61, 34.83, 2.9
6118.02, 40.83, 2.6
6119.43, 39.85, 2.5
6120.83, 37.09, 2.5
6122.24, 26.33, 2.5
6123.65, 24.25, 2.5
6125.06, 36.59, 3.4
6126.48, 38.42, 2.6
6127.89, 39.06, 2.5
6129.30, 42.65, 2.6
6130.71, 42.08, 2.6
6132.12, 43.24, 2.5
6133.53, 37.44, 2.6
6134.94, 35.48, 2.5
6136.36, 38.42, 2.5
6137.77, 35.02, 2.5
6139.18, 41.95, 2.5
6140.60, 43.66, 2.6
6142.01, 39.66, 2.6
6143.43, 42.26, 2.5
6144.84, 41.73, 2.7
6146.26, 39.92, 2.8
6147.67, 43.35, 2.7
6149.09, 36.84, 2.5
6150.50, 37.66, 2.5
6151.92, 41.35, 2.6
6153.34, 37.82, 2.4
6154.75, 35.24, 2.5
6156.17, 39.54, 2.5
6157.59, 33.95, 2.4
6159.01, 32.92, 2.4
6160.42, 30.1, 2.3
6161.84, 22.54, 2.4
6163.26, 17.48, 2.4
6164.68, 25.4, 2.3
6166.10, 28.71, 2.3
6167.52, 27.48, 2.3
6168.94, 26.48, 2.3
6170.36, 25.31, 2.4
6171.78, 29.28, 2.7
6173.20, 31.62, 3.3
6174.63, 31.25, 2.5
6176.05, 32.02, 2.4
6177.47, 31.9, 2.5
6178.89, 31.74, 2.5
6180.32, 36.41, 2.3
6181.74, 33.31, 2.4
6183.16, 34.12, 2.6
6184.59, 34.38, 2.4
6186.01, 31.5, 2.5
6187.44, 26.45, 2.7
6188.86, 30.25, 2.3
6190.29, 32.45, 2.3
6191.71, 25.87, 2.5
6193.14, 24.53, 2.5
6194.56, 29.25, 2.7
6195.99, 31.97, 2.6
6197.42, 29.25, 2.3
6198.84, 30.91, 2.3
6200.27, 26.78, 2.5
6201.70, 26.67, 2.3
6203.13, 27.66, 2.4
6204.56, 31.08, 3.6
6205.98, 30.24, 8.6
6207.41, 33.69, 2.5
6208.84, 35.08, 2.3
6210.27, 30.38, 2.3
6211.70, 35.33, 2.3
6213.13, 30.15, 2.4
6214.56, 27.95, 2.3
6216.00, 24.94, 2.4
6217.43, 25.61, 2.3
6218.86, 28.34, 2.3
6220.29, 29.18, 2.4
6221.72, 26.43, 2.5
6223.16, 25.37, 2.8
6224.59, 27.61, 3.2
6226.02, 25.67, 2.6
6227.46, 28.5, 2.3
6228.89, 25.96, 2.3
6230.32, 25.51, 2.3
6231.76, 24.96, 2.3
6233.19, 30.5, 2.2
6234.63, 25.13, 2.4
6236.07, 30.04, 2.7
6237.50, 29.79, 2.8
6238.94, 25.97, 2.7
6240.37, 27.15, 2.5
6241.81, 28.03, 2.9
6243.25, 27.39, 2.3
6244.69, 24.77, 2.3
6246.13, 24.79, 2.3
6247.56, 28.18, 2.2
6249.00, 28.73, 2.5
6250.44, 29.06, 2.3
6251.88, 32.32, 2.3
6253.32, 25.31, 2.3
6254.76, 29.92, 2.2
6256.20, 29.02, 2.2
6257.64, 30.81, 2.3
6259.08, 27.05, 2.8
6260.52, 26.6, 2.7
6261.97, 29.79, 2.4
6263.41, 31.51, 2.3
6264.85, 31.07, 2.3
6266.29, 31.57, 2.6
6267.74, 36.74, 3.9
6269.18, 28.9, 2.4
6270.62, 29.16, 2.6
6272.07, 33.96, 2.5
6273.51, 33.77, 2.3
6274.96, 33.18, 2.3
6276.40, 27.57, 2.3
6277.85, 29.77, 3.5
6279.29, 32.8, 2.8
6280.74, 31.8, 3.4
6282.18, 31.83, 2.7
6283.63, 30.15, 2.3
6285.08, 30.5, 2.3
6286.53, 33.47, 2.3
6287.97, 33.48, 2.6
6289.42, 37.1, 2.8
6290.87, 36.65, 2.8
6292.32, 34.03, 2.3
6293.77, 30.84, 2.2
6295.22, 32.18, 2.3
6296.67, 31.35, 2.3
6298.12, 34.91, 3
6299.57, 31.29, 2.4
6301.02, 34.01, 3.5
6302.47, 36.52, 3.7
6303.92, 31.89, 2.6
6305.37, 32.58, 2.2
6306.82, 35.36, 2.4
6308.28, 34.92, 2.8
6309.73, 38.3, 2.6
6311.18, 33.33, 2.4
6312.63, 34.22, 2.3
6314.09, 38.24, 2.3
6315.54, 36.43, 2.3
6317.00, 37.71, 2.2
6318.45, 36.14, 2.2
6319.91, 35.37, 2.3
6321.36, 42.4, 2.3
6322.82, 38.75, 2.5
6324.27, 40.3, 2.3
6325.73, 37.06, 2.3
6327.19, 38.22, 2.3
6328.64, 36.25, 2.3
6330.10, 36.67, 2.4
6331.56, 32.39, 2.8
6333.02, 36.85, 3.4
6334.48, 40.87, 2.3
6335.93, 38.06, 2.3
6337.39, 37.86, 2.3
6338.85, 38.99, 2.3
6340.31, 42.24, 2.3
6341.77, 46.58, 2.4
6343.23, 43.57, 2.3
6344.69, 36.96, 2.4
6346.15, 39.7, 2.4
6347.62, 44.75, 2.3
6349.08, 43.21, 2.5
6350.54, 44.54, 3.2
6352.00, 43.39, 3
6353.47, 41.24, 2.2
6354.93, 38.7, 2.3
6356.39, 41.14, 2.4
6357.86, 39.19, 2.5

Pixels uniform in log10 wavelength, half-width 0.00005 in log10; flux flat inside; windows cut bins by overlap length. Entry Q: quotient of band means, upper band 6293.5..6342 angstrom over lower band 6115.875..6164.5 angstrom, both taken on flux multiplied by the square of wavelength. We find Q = 1.05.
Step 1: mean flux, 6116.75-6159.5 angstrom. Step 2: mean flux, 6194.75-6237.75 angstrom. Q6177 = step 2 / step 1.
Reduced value 0.75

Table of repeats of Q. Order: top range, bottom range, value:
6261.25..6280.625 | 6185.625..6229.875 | 1.12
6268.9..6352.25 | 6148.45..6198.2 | 1.21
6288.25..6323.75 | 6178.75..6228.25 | 1.23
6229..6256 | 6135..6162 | 0.75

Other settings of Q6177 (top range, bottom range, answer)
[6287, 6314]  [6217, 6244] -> 1.25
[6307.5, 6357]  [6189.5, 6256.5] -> 1.37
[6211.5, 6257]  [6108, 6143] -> 0.73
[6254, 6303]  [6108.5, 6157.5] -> 0.83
